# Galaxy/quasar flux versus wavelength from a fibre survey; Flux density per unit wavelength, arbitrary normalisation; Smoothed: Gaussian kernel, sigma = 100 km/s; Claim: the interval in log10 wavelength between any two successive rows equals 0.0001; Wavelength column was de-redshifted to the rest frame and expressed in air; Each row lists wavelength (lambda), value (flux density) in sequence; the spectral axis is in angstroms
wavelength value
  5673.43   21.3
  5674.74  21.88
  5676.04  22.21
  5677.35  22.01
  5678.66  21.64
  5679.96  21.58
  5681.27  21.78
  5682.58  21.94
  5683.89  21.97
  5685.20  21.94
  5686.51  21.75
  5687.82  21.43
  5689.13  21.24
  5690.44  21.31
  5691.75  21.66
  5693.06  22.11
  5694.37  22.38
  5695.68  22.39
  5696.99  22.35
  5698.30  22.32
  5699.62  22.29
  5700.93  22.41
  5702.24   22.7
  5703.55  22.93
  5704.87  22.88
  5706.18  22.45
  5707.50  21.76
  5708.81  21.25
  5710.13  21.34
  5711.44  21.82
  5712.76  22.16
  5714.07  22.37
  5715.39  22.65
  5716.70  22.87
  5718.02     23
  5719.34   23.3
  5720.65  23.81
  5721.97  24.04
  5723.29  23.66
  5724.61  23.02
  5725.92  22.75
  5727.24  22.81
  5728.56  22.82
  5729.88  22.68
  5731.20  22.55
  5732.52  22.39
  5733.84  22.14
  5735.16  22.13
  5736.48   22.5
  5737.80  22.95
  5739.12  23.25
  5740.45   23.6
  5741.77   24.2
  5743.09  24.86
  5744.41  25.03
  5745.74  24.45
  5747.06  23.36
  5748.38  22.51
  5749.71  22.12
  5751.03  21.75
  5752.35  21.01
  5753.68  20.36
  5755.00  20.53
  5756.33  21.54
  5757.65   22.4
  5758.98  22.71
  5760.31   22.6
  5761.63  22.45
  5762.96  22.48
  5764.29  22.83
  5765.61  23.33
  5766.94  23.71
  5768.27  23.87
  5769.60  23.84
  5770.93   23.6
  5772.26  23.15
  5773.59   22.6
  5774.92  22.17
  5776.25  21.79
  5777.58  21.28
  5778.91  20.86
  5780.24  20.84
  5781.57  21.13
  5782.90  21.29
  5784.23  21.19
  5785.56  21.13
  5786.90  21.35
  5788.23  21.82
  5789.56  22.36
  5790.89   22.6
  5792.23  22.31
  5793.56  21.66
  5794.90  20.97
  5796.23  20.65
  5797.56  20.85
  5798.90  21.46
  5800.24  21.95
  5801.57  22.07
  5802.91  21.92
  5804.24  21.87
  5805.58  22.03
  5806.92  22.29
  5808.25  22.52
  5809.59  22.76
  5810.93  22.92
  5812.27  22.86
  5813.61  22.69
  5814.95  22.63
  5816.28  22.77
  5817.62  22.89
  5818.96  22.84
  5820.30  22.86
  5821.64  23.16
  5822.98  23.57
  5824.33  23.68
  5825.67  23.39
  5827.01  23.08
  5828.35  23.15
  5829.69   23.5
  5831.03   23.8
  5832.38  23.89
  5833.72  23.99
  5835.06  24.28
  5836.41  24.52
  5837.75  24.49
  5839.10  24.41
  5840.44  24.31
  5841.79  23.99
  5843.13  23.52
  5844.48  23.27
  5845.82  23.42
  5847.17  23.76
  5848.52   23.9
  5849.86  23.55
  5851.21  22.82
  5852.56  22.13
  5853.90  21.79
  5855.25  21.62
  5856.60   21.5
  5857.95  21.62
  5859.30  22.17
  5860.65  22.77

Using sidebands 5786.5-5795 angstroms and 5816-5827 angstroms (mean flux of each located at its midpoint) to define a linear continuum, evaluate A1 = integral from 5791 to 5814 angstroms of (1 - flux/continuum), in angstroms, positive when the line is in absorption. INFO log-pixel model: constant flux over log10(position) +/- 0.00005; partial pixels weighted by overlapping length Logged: 0.4 angstroms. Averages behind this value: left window 21.9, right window 23.1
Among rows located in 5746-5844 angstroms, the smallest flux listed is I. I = 20.36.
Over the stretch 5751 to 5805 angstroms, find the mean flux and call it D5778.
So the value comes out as 22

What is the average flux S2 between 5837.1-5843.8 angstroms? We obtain 24.1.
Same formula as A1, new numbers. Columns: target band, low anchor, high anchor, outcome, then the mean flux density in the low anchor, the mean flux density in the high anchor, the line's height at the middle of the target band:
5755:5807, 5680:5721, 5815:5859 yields 1.8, 22.2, 23.3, 22.8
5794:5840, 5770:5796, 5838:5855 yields -0.4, 21.8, 23.4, 22.6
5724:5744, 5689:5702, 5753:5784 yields -0.8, 22.1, 22.2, 22.2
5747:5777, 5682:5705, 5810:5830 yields 0.2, 22.1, 23.1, 22.6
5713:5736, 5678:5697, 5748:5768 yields -0.9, 21.8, 22.2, 22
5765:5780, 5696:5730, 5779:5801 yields -0.7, 22.6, 21.5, 21.7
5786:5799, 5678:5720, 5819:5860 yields 0.7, 22.1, 23.3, 22.9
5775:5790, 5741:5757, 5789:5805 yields 0.4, 22.7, 21.7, 22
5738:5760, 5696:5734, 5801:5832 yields 0.0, 22.6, 22.8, 22.7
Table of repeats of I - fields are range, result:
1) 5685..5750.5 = 21.24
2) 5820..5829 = 22.86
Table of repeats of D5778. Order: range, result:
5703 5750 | 22.9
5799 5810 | 22.1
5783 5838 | 22.6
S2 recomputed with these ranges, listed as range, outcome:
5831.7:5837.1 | 24.2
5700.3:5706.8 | 22.7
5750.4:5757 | 21.1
